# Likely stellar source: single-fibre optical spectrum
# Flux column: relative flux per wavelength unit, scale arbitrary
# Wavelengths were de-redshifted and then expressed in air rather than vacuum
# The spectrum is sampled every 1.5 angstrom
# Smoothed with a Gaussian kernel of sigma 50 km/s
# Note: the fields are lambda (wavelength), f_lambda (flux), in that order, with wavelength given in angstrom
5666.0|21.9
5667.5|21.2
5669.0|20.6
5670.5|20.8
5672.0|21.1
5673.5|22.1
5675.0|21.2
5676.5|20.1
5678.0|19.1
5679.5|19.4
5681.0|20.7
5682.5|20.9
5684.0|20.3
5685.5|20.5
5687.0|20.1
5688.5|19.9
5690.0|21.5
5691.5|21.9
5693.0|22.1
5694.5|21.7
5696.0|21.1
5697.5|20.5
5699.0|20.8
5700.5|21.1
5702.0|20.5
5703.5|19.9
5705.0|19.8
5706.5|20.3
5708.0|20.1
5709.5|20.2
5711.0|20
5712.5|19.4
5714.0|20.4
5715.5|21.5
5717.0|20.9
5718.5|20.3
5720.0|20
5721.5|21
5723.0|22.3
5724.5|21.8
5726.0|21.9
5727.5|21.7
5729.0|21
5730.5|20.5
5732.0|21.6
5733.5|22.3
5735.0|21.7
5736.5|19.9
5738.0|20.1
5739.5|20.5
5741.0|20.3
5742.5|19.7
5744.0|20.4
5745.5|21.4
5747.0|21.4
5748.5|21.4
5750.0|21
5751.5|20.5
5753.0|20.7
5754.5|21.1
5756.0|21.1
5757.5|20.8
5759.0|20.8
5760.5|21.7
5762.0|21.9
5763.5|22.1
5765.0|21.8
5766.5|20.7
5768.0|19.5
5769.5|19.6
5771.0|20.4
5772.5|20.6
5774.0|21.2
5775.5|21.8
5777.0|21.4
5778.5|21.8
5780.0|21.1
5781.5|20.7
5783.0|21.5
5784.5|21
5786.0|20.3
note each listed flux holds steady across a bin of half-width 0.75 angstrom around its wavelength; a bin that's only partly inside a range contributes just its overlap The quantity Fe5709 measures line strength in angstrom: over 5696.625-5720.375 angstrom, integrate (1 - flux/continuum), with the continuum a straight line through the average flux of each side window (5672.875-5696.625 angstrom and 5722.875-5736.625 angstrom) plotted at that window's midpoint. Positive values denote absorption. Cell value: 0.9 angstrom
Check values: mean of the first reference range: 20.8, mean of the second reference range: 21.5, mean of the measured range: 20.4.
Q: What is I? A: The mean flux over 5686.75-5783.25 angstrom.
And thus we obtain 20.9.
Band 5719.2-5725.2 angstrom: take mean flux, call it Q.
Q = 21.3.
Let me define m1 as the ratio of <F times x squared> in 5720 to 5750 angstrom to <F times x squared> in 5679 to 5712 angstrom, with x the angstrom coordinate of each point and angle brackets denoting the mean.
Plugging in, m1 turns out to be 1.0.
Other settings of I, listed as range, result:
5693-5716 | 20.5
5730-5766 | 21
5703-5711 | 20.1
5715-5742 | 21.1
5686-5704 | 20.9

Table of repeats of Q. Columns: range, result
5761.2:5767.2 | 21.6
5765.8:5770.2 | 19.9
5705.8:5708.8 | 20.2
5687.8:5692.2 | 21.1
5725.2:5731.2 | 21.3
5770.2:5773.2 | 20.5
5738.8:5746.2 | 20.5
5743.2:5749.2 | 21.1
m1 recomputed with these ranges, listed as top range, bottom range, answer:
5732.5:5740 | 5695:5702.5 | 1.02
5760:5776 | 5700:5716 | 1.06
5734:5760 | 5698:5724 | 1.03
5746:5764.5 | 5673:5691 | 1.06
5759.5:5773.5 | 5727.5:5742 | 1.01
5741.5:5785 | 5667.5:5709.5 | 1.04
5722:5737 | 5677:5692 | 1.07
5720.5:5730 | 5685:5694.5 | 1.04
